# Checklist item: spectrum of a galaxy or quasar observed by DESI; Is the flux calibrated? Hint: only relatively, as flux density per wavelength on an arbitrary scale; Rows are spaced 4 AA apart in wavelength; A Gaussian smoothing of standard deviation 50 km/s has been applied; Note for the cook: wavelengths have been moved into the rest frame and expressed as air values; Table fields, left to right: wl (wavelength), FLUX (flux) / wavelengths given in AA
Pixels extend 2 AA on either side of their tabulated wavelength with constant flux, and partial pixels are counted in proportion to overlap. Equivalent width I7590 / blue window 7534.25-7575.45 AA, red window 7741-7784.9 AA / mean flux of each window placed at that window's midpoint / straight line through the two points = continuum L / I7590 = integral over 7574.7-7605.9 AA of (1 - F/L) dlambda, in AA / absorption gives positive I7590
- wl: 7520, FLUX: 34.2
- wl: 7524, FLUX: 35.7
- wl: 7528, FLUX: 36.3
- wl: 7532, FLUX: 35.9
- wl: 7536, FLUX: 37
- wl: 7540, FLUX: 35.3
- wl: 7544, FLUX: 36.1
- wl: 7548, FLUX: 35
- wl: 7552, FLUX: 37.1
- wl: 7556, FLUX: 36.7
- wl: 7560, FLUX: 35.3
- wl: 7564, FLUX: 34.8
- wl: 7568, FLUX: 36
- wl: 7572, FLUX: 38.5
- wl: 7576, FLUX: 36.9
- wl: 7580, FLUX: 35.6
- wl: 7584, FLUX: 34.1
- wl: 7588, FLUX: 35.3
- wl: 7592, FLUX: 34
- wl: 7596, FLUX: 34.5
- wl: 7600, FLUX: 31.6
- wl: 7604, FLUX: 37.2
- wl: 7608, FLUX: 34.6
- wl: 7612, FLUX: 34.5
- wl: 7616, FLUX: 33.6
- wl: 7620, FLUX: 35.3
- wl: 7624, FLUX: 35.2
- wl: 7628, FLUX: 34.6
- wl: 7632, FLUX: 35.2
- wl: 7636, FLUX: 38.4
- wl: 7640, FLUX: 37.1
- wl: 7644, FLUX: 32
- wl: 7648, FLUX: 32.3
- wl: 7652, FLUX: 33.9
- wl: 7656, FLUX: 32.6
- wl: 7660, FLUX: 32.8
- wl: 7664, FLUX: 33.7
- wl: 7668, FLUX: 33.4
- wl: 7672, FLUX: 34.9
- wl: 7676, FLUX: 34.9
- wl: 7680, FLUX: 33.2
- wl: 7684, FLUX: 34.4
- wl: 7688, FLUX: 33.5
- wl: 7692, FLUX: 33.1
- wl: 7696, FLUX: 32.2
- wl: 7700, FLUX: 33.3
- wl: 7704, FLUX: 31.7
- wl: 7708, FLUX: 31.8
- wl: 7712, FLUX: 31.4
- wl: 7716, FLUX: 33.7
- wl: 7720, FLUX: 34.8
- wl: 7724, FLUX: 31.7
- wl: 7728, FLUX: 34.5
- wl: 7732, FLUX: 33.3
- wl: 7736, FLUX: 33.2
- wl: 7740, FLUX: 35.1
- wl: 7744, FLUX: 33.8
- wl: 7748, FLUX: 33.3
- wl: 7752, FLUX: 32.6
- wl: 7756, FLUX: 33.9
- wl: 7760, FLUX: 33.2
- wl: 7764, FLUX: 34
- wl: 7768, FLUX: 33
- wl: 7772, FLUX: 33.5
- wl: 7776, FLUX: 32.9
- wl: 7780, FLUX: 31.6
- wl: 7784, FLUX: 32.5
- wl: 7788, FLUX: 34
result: 0.7 AA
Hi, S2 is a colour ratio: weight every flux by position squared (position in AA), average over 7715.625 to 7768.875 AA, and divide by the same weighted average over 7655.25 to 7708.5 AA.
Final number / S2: 1.02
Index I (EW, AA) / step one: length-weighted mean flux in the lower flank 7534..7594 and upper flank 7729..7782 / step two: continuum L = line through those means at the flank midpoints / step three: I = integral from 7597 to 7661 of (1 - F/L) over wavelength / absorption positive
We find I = 1.0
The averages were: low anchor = 35.8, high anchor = 33.4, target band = 34.5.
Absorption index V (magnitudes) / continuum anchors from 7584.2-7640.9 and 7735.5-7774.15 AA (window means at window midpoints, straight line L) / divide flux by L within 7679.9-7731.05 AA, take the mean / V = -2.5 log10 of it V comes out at 0.03 mag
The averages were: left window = 35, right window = 33.6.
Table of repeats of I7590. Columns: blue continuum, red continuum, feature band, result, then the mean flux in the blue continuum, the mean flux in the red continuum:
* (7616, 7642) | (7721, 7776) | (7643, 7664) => 1.5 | 35.8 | 33.5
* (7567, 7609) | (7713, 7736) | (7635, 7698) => 0.8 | 35.3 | 33.5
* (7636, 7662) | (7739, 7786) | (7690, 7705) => 0.4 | 33.8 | 33.2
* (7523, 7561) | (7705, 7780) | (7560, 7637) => 0.1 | 36.1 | 33.2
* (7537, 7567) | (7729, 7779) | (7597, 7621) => 0.5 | 35.8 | 33.5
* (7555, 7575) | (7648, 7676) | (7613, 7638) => -0.6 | 36.3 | 33.6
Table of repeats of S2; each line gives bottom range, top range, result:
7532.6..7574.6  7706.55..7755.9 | 0.96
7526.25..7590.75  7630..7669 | 0.97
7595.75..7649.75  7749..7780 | 0.99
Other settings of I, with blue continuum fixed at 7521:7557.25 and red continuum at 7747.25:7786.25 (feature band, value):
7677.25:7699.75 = 0.5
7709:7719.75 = 0.3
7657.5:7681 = 0.4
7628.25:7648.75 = -0.2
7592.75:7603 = 0.5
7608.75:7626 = 0.2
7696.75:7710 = 0.6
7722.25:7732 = 0.1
